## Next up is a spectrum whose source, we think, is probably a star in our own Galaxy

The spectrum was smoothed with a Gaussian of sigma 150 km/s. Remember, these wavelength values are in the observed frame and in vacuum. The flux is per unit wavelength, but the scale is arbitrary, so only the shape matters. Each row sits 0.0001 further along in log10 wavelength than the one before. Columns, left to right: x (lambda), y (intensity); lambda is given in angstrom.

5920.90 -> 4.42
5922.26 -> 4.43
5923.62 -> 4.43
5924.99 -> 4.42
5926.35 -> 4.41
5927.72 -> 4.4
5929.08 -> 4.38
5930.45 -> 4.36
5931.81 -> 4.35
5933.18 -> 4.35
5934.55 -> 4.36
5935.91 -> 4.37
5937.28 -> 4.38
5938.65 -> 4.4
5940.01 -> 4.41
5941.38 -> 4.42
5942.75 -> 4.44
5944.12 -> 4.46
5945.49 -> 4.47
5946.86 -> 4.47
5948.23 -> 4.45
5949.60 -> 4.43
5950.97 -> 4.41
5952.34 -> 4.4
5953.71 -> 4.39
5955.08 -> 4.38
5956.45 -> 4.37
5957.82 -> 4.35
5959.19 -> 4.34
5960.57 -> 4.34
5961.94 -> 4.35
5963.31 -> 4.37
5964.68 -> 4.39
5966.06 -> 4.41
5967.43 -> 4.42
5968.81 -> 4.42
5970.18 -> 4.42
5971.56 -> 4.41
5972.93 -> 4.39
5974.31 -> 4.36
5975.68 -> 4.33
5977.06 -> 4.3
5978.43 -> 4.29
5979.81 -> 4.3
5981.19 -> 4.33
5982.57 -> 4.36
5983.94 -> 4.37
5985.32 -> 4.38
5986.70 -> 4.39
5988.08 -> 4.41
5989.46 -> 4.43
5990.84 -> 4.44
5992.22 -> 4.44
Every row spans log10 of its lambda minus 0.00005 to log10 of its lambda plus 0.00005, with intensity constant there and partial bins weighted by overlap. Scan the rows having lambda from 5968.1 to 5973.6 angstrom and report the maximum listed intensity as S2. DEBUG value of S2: 4.42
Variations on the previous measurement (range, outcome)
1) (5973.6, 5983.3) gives 4.36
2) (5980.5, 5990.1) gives 4.43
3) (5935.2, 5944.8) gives 4.46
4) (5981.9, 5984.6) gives 4.37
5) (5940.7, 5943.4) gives 4.44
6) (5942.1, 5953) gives 4.47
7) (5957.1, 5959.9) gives 4.35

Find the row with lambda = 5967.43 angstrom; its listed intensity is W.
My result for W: 4.42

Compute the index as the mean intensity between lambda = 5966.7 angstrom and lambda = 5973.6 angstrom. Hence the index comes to 4.41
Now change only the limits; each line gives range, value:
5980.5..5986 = 4.36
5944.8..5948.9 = 4.46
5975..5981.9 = 4.31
